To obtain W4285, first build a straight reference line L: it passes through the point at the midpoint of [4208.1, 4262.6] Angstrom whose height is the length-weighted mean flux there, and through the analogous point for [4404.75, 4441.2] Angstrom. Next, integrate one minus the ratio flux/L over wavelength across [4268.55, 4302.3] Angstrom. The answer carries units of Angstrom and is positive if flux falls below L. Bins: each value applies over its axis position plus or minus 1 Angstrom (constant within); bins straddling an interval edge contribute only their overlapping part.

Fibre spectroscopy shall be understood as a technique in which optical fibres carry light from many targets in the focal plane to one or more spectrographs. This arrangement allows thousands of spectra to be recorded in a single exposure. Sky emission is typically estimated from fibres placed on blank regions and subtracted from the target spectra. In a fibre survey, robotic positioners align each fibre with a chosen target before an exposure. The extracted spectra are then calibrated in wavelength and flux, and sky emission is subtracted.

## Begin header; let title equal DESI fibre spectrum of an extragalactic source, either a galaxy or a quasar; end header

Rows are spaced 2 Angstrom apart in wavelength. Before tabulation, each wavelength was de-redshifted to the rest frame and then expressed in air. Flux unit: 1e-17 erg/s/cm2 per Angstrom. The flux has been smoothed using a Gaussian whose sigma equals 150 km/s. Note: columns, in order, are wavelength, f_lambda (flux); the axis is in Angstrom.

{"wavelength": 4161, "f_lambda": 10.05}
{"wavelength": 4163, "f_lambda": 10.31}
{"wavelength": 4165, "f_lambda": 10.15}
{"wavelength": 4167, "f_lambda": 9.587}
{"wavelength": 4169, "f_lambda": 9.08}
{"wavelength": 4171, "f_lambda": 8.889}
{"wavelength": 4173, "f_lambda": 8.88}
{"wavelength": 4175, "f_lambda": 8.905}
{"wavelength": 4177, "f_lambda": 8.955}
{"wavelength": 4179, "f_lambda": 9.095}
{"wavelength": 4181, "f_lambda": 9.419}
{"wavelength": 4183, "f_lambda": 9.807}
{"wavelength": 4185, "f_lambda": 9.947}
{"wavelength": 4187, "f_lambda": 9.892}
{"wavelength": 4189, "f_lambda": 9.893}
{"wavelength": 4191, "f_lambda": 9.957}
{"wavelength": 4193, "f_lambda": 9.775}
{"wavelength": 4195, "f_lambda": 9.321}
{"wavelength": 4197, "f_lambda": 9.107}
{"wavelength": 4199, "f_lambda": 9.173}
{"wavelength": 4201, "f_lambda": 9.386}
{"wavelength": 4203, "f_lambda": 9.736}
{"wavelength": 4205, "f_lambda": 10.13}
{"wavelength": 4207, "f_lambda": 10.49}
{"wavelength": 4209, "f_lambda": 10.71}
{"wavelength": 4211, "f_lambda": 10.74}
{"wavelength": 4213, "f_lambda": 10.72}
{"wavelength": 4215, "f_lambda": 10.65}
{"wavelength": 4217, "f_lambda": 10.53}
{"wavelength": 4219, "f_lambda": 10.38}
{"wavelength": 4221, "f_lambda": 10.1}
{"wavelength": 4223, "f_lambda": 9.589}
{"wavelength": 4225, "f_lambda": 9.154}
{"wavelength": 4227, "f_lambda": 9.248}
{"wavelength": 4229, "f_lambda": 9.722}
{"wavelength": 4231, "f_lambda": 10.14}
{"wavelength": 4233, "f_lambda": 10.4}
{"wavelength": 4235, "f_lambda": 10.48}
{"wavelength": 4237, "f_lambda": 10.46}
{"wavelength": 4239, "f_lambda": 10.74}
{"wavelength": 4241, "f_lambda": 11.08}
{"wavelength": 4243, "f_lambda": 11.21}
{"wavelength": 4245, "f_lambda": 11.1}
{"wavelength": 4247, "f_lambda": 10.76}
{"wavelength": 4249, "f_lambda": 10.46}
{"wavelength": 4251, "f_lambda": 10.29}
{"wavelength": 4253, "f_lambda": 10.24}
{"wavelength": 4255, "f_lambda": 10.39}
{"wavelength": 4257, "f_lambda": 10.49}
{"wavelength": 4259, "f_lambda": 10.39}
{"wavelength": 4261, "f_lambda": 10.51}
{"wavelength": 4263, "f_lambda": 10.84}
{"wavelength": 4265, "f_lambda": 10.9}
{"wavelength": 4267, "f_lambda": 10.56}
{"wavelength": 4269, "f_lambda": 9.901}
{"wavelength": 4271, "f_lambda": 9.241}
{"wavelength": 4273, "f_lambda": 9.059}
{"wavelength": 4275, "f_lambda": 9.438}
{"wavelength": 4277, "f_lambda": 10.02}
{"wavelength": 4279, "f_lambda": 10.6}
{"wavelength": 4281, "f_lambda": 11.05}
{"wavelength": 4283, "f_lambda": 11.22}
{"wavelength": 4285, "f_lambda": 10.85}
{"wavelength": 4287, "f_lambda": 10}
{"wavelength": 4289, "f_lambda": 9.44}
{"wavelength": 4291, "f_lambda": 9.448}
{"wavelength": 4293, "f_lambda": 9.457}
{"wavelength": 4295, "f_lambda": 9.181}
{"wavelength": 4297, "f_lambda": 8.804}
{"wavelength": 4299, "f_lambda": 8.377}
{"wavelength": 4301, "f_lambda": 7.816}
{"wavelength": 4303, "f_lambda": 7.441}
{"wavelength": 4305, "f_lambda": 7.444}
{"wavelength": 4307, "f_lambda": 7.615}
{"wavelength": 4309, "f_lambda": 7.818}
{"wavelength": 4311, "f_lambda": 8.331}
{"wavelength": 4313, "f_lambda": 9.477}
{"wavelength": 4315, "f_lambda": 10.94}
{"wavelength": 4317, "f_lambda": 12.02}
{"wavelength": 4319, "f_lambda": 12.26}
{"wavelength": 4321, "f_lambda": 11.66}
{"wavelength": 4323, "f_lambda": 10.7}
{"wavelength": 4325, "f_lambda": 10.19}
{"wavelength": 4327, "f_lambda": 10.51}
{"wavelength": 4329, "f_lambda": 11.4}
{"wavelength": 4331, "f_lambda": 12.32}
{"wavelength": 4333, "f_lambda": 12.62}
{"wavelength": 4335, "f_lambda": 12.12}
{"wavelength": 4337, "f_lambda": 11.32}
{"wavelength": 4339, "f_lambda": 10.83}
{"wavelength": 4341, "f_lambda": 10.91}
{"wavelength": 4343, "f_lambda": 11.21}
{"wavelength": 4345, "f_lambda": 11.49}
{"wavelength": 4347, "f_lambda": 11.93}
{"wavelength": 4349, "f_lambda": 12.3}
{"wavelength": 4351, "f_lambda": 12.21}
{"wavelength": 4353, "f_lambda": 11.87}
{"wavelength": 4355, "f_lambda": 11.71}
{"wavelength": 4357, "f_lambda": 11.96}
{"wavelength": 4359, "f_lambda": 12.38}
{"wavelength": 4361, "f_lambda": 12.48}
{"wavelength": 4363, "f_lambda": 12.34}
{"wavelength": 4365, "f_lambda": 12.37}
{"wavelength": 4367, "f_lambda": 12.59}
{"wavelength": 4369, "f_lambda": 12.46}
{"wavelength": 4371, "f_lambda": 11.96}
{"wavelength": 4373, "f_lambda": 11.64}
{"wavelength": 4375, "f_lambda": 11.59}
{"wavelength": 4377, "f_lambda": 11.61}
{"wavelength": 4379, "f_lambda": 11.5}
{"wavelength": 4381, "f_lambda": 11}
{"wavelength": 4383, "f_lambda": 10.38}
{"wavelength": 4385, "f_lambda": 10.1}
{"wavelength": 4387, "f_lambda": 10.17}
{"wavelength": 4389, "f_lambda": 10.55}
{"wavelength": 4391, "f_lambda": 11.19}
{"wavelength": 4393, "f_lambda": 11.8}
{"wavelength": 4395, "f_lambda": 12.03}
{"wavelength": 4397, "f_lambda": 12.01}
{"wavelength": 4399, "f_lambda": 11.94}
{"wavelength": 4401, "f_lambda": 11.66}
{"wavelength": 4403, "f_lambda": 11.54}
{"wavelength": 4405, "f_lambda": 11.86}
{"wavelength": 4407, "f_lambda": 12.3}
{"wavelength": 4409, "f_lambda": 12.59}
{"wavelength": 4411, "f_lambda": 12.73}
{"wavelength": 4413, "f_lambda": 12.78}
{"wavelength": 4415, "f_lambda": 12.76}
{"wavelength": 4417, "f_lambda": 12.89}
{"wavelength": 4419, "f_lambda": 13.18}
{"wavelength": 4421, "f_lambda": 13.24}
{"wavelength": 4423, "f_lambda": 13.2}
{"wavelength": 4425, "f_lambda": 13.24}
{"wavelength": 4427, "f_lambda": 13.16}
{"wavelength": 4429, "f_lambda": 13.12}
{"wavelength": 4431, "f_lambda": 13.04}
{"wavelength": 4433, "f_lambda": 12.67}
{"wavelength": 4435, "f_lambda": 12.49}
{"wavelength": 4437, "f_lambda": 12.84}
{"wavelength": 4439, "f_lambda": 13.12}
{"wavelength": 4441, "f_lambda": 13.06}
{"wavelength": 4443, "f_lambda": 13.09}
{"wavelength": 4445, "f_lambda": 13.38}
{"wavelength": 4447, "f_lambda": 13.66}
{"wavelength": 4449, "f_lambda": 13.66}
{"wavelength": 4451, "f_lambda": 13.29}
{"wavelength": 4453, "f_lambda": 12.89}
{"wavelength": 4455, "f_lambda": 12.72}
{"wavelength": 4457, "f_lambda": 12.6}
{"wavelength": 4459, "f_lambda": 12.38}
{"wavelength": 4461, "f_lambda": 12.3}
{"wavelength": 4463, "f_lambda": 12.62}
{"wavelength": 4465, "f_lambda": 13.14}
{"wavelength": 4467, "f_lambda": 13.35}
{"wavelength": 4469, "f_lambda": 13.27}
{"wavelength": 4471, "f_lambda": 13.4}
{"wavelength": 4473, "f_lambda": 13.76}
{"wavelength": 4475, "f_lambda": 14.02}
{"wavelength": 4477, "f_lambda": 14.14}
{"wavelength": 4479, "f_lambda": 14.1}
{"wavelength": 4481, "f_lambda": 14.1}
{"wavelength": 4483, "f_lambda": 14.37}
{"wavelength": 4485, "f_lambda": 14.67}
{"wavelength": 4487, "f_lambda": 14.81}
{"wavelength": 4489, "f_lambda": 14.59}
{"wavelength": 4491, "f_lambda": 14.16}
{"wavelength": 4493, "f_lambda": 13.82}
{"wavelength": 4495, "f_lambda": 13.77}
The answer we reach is 4.4 Angstrom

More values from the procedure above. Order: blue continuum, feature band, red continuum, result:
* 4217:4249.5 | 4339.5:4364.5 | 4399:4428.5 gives -0.1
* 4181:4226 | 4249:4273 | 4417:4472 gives 0.9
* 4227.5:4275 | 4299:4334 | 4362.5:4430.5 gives 3.6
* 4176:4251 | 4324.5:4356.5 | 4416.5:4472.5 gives 0.3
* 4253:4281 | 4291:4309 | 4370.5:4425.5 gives 3.9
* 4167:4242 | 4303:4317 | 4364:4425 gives 2.9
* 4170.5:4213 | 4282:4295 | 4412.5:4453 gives 1.2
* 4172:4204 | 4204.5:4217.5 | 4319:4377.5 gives -1.1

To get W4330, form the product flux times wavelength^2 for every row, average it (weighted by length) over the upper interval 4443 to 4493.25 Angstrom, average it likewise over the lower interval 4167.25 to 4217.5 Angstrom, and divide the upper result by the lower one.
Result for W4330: 1.6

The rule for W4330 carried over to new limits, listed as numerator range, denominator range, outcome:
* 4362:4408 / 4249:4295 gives 1.20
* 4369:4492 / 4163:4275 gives 1.40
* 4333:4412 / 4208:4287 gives 1.20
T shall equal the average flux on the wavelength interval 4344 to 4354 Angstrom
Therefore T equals 12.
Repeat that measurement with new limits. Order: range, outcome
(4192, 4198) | 9.4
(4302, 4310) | 7.58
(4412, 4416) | 12.8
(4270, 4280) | 9.67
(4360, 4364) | 12.4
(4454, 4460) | 12.6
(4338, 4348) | 11.3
